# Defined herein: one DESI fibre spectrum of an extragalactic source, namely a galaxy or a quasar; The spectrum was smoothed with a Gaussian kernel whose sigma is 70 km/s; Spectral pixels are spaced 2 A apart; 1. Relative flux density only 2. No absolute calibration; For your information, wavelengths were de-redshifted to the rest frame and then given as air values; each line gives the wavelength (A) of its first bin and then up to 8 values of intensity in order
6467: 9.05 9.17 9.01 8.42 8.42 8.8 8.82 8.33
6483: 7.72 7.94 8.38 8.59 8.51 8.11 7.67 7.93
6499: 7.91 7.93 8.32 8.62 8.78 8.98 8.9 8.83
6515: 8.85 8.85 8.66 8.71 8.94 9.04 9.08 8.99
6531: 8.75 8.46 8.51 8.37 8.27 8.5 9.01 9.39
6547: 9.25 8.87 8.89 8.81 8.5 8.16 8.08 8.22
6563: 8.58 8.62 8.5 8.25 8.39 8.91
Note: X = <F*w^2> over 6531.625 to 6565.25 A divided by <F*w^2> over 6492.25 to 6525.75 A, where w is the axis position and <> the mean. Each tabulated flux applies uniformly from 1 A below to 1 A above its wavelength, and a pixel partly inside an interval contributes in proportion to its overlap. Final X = 1.02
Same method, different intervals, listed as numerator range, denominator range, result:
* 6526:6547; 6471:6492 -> 1.06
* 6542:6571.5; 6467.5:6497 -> 1.05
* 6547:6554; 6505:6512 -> 1.02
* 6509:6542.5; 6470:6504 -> 1.07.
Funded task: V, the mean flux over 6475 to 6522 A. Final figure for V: 8.44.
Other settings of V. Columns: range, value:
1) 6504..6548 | 8.81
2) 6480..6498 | 8.13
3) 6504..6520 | 8.81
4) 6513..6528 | 8.87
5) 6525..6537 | 8.75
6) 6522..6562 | 8.7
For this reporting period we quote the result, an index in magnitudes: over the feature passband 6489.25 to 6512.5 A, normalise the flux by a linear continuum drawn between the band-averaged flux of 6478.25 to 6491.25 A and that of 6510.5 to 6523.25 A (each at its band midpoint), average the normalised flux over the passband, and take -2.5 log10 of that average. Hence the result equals 0.03 mag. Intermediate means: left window 8.31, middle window 8.35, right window 8.81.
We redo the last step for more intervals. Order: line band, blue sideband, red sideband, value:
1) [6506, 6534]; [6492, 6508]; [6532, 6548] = -0.05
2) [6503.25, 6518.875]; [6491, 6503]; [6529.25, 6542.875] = -0.08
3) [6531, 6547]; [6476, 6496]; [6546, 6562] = -0.02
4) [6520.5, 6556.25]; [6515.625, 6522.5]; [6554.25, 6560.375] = -0.04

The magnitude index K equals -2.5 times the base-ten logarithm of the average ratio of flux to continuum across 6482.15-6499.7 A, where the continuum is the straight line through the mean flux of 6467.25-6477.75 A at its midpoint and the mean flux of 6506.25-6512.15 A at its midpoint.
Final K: 0.10 mag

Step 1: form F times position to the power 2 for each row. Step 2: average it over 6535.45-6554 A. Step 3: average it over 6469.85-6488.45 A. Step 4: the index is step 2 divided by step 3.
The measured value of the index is 1.07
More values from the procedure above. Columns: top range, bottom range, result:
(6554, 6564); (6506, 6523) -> 0.95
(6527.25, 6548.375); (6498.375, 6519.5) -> 1.03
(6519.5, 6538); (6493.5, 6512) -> 1.06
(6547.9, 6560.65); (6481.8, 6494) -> 1.06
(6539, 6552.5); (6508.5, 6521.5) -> 1.02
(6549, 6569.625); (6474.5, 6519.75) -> 1.03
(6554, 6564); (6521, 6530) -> 0.93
